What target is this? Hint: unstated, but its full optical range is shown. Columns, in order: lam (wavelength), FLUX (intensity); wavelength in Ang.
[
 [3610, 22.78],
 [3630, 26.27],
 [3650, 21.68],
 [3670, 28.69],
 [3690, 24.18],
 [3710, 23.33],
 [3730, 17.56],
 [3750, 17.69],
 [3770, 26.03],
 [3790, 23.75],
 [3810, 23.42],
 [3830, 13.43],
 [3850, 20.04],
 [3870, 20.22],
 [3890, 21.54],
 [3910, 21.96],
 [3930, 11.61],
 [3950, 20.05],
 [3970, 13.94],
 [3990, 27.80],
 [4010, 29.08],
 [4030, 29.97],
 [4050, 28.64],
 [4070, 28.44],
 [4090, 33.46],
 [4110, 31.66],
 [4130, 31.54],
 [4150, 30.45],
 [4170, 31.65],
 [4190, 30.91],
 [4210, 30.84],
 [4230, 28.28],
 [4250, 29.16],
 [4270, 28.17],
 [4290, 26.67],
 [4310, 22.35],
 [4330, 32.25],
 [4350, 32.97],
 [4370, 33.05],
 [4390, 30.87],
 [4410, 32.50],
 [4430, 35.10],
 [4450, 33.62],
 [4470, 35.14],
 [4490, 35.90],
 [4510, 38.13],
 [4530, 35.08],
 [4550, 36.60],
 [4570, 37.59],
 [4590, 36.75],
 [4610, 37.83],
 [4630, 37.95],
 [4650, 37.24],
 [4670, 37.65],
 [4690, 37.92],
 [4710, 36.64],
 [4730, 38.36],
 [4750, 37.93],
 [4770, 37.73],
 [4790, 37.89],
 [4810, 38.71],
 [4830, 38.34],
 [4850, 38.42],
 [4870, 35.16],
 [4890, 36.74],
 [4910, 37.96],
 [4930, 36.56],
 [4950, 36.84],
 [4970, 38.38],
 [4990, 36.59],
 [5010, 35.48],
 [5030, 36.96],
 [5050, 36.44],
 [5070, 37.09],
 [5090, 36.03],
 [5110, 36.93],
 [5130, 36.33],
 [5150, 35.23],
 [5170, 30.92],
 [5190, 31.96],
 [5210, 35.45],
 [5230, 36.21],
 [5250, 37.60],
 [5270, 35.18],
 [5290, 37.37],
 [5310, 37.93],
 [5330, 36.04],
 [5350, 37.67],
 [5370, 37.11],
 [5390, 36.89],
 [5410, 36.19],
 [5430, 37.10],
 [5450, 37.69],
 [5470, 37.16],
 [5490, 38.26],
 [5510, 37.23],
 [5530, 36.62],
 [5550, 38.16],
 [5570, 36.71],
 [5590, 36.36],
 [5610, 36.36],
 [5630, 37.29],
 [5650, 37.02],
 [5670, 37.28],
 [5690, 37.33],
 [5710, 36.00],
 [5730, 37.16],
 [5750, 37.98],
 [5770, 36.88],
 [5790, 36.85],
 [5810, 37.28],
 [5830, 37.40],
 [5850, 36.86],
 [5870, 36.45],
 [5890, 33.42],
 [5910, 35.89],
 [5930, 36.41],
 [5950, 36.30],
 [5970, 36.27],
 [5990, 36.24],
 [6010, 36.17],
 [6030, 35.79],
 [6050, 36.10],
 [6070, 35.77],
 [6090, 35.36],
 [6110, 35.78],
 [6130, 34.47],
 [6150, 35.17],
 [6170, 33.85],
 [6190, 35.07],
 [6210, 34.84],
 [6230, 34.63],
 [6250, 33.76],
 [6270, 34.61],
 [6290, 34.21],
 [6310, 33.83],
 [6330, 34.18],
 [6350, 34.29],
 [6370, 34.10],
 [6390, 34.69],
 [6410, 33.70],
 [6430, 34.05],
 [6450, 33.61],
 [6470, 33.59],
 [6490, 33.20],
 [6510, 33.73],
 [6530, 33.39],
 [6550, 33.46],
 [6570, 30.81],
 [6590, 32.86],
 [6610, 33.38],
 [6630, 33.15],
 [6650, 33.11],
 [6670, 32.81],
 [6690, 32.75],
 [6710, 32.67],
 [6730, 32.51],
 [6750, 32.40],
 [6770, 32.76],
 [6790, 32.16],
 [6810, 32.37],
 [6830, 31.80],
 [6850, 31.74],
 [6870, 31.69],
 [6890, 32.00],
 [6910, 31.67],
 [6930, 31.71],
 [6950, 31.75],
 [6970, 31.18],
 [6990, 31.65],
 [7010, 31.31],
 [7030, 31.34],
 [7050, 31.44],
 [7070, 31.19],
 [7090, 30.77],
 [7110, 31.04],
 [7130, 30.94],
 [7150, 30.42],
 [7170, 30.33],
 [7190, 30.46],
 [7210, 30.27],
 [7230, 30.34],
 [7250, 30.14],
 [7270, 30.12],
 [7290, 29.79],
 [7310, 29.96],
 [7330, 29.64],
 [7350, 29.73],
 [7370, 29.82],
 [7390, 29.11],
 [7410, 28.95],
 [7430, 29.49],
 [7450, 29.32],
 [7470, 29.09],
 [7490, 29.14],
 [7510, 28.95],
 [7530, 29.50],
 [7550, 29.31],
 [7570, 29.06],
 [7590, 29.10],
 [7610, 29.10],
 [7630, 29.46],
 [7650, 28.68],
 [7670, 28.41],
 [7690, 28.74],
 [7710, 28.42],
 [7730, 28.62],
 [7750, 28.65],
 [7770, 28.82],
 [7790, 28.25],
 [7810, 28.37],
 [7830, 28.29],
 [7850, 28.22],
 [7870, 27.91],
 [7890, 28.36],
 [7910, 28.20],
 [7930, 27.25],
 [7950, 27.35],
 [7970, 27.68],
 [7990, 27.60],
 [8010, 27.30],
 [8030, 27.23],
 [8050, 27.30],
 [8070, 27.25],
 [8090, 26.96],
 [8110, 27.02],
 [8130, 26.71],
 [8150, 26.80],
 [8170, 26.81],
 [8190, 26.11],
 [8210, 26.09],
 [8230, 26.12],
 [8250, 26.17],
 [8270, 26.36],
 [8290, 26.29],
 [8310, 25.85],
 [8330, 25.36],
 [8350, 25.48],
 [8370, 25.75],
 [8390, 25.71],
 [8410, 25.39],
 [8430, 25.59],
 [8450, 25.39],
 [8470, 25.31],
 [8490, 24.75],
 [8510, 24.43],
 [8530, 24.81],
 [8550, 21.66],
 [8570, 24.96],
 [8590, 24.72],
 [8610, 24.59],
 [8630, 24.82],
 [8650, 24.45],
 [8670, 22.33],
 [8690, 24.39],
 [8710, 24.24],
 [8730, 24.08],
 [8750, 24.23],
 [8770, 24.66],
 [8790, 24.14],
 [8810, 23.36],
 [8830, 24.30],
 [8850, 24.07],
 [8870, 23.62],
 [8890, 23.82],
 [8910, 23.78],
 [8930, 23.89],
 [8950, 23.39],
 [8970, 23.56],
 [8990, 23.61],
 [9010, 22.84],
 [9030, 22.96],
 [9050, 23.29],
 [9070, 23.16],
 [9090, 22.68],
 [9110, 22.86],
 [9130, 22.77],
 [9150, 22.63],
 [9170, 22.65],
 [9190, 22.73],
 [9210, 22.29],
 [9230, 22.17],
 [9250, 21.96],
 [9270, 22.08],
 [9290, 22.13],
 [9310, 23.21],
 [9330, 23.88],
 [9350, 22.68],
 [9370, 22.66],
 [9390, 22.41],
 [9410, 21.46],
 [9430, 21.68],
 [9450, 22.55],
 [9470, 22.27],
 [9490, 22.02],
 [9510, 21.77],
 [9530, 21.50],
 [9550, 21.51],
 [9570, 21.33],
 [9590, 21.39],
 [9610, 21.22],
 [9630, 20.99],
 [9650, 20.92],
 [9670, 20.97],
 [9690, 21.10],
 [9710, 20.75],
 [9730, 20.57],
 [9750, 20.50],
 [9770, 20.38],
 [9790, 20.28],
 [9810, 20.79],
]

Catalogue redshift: 0.000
